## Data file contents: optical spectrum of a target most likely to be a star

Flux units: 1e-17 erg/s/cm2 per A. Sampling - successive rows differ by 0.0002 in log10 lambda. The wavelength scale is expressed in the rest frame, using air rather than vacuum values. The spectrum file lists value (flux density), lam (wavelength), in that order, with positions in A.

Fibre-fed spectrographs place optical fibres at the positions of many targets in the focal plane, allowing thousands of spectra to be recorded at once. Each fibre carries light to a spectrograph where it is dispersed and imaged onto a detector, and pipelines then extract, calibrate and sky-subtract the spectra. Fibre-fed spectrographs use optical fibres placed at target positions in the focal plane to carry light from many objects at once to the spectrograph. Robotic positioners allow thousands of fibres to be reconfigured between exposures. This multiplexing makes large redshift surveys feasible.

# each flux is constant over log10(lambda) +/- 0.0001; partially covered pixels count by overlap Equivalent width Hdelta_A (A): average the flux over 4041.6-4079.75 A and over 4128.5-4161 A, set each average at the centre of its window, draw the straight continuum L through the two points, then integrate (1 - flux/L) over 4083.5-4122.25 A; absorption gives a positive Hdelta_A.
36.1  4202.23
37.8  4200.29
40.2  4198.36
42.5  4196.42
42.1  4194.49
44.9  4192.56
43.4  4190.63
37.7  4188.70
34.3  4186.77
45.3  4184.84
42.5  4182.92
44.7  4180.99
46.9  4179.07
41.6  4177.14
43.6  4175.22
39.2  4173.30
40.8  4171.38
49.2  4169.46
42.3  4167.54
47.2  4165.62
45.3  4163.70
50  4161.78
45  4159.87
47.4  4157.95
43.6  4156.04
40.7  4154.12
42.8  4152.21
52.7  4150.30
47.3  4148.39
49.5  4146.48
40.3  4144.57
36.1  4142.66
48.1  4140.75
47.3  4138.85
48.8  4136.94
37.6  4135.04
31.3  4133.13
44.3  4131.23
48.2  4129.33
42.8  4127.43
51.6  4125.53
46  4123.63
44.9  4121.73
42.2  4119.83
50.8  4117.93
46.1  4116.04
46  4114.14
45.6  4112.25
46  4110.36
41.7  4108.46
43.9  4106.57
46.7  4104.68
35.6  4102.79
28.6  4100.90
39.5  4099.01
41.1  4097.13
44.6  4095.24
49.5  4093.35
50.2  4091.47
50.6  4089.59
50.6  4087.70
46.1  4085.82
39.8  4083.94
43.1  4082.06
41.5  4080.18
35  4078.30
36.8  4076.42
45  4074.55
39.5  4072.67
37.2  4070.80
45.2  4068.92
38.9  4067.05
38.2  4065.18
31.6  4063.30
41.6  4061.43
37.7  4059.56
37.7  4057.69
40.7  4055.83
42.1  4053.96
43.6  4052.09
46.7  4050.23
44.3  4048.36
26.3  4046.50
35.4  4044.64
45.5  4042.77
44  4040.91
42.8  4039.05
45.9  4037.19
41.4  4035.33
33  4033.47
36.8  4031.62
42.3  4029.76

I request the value -2.3 A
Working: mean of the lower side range 39.5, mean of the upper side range 44.2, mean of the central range 44.3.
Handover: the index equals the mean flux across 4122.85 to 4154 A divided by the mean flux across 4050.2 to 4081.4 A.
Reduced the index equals 1.12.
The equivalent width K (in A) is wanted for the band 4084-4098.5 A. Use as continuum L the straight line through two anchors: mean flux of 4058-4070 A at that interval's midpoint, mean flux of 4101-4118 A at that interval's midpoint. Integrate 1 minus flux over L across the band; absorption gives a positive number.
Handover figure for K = -1.8 A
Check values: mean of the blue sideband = 38.8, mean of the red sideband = 43.6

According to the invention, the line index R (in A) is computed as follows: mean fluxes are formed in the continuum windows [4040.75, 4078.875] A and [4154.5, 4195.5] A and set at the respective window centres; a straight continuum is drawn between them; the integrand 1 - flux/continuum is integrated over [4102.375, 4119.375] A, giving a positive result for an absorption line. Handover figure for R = -1.4 A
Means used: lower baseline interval 39.6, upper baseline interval 43.6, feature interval 44.9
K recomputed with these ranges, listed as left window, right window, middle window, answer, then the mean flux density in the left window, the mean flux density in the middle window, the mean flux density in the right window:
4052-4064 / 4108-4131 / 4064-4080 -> 0.49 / 39.1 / 39.4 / 46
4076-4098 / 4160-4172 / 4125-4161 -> 0.77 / 44.2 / 44.4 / 45.9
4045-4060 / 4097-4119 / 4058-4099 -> -0.76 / 39.8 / 42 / 42.7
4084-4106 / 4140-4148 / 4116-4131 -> -0.97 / 43.7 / 46.5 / 43.6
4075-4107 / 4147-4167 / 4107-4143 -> -0.18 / 42.6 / 44.6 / 46.2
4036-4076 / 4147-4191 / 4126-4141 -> -0.22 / 40.4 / 43.6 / 44.1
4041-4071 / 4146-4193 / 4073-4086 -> -0.01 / 39.7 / 40.7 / 44.3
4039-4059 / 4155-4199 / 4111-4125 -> -1.30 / 40.7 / 46.1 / 43.5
